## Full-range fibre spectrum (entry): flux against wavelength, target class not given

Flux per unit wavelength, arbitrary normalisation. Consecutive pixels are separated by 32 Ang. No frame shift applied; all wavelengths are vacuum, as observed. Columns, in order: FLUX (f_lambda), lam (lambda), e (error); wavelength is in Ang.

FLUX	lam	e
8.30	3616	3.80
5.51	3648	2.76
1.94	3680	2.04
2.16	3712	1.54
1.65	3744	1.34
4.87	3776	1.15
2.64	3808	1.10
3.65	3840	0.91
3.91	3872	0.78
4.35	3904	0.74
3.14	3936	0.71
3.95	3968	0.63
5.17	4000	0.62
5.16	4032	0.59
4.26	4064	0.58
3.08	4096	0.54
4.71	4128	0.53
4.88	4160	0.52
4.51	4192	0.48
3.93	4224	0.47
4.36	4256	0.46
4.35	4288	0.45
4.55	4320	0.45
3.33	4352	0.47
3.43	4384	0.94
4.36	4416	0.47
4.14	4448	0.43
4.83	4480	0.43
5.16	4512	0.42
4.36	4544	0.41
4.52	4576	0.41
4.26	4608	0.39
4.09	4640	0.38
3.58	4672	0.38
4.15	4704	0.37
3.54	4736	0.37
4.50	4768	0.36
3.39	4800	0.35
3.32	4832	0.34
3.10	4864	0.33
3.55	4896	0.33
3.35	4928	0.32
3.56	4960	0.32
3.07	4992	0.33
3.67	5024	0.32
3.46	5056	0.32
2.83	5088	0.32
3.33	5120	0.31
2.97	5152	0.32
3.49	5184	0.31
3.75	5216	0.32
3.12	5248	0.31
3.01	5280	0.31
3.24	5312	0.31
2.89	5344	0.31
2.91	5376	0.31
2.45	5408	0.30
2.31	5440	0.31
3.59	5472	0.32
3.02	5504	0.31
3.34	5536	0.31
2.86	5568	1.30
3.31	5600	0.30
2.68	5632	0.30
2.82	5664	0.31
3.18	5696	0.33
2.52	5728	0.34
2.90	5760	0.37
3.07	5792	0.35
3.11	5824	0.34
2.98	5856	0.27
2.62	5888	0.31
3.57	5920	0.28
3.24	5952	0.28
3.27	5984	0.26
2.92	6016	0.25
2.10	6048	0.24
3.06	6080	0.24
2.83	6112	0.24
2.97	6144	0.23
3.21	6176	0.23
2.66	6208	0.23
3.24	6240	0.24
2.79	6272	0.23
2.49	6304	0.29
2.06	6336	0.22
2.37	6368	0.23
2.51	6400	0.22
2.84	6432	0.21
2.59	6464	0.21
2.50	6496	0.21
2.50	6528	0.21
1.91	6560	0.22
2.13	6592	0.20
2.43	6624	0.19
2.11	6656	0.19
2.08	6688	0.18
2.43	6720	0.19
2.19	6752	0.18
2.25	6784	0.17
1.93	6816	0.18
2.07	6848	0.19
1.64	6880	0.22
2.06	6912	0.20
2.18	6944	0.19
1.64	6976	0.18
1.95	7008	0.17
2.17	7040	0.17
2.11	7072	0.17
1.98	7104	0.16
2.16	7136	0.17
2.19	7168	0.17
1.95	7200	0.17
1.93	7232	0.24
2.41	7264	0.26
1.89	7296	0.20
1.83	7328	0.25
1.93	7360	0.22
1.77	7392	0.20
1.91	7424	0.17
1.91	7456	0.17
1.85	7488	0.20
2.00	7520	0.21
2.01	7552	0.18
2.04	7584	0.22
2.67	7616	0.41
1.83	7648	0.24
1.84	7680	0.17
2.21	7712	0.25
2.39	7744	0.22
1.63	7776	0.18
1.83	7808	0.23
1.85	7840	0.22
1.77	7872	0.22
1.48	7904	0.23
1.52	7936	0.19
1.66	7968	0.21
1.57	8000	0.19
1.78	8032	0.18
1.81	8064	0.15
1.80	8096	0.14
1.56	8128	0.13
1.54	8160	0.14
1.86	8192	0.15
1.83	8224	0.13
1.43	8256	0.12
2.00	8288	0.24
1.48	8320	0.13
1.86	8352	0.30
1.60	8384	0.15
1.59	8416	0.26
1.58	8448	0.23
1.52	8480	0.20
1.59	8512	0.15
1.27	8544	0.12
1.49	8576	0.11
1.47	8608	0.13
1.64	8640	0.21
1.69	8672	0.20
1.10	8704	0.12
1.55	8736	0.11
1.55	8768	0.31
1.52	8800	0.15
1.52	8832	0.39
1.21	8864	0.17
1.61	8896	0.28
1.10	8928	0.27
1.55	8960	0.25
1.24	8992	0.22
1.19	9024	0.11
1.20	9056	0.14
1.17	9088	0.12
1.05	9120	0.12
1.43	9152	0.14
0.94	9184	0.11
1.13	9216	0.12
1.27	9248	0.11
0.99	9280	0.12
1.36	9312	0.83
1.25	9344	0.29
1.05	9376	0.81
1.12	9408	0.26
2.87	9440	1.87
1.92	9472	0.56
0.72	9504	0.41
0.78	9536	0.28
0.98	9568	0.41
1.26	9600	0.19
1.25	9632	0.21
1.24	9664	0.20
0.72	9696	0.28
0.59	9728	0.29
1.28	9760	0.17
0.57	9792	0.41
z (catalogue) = 0.000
